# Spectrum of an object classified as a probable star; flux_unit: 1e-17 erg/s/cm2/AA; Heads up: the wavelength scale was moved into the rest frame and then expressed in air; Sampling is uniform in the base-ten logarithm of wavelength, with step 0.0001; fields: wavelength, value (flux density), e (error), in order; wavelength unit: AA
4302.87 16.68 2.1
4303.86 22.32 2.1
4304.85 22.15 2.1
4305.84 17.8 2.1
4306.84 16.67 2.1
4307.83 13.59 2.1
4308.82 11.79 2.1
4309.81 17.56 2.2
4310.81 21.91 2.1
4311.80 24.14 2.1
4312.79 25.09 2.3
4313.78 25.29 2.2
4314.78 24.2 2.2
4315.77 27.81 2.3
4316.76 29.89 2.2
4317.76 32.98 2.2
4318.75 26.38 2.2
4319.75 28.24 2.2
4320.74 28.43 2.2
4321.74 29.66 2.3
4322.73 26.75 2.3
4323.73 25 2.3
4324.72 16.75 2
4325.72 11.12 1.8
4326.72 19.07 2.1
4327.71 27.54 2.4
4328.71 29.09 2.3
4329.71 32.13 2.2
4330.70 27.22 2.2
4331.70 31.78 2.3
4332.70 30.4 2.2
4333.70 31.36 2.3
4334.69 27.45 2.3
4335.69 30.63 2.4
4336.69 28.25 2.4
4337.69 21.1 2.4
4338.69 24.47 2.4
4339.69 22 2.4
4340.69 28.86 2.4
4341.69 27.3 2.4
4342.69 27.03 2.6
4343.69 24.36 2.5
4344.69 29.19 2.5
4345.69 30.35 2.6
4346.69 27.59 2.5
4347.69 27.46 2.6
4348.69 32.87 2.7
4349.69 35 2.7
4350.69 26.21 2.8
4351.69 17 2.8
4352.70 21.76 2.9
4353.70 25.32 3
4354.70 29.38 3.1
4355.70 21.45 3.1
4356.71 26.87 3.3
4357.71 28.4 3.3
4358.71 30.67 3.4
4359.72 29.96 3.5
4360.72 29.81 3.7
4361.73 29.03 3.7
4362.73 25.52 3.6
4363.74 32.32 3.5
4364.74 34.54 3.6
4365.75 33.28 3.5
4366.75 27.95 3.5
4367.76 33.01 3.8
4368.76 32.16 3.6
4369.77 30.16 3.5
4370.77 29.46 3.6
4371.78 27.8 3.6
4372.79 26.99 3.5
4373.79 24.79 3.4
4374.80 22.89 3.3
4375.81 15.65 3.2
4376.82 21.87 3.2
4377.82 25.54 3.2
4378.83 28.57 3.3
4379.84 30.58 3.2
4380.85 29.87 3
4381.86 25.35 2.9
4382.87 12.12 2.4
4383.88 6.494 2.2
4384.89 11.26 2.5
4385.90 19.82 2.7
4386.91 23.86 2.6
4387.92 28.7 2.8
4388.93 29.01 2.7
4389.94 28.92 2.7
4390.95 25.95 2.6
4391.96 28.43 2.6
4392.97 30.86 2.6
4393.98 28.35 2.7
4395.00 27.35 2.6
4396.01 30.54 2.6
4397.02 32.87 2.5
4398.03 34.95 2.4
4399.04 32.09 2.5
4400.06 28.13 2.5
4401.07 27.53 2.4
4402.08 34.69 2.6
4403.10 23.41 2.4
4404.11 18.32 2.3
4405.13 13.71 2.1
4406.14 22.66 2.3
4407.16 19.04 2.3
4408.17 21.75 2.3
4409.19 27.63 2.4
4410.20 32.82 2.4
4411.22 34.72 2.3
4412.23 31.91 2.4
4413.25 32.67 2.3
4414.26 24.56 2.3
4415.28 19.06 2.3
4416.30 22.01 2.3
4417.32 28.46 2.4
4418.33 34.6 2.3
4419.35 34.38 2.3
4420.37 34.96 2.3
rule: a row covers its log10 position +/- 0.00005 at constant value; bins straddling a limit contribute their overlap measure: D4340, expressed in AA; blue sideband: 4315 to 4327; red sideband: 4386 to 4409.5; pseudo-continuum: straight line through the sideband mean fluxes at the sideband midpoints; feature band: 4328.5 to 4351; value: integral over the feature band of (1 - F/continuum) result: -2.4 AA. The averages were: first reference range 25.3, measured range 28.4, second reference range 26.8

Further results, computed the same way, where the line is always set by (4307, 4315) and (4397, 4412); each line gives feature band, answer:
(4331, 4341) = -2.6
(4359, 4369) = -2.8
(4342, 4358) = -2.7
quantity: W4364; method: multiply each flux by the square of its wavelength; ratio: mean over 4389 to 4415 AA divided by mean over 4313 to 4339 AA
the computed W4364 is 1.1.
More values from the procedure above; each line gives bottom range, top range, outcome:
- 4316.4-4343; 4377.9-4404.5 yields 1.01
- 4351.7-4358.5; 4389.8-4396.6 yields 1.16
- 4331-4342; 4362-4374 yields 1.10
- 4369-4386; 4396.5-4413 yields 1.20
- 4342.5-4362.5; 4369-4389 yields 0.87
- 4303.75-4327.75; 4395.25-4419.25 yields 1.25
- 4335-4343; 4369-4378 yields 0.98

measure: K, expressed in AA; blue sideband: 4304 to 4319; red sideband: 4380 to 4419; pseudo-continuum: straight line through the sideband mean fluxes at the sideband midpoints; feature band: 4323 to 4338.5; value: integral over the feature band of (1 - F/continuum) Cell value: -1.80 AA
